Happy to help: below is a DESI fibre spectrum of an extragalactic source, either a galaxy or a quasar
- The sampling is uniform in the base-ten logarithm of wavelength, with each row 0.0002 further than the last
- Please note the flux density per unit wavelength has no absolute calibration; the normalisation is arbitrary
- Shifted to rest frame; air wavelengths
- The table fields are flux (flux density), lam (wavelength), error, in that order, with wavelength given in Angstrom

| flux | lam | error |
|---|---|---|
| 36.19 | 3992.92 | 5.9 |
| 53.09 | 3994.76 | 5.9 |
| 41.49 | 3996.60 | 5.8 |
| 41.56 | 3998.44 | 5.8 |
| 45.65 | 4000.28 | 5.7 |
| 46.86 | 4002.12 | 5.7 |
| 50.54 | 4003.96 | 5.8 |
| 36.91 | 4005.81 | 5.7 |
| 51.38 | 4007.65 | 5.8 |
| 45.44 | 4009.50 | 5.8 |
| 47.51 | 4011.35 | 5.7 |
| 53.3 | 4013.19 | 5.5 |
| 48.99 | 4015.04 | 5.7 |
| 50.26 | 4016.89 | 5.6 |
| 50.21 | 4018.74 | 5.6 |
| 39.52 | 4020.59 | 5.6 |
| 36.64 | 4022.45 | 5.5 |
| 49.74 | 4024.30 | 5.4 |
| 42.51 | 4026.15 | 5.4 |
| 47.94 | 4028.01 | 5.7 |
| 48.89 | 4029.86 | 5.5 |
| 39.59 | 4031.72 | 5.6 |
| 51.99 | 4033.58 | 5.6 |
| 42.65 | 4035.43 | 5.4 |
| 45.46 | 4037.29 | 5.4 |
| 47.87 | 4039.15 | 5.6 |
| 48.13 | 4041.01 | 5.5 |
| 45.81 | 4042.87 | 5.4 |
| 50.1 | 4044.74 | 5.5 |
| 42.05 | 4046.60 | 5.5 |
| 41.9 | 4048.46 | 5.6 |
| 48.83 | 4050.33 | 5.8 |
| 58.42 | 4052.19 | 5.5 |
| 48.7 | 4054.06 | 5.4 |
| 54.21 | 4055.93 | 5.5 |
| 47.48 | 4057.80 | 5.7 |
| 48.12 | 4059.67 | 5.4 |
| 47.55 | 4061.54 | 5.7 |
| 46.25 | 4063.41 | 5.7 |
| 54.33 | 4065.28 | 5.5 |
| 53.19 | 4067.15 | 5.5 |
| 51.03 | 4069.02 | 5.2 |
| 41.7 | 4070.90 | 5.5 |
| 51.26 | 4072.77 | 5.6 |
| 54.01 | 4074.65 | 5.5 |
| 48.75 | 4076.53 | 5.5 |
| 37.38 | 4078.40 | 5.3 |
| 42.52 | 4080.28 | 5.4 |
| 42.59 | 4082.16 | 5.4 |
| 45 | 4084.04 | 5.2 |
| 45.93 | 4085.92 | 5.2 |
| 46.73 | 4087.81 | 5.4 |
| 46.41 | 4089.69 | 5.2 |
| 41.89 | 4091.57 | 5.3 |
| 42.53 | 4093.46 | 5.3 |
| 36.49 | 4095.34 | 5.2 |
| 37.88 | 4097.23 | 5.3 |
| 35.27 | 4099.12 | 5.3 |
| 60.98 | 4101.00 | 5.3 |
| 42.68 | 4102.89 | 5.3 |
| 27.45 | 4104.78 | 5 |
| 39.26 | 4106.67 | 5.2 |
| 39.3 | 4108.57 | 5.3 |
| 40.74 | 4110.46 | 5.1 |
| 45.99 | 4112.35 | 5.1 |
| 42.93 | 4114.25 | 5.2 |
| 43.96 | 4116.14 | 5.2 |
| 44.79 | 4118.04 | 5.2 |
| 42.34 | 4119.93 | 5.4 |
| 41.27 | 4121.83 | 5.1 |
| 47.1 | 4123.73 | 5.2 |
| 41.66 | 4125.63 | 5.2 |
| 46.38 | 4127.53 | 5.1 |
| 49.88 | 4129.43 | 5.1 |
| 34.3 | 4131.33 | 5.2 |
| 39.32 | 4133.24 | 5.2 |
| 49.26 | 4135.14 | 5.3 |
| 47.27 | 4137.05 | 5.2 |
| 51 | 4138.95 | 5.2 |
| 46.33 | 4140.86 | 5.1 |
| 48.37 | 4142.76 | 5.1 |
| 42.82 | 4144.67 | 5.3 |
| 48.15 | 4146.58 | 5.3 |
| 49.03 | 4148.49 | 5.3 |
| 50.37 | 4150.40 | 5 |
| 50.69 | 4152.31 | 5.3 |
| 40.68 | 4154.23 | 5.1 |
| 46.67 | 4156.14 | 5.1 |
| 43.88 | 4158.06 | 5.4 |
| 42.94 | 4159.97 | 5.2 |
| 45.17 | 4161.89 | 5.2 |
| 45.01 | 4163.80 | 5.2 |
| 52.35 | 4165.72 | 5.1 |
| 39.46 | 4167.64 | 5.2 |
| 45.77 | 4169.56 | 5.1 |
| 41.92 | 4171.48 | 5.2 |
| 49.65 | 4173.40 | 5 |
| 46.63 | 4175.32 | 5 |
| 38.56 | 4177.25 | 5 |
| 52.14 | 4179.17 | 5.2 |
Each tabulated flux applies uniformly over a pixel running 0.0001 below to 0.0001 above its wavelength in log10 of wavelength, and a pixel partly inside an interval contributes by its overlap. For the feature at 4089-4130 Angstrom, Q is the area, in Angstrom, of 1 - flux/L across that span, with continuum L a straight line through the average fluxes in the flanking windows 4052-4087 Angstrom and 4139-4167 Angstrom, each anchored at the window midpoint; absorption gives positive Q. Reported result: 4.2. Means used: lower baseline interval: 48.1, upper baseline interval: 46.7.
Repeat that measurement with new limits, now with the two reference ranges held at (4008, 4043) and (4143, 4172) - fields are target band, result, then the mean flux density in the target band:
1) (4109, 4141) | 1.2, 44.3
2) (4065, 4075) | -0.9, 50.5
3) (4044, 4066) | -1.2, 48.9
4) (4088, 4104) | 1.1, 43.1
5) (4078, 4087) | 0.6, 43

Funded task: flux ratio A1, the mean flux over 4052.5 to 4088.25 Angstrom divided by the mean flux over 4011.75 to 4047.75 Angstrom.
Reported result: 1.03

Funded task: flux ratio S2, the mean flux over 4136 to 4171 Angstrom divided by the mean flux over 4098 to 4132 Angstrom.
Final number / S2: 1.1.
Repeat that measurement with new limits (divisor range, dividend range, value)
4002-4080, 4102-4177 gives 0.94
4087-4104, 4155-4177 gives 1.04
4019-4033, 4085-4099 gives 0.96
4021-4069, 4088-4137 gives 0.90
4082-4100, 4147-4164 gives 1.10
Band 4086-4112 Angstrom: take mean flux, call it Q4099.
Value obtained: 41.6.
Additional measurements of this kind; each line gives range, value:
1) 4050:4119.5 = 45.4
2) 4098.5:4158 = 44.4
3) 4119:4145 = 44.9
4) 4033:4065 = 48.1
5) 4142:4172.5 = 45.8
